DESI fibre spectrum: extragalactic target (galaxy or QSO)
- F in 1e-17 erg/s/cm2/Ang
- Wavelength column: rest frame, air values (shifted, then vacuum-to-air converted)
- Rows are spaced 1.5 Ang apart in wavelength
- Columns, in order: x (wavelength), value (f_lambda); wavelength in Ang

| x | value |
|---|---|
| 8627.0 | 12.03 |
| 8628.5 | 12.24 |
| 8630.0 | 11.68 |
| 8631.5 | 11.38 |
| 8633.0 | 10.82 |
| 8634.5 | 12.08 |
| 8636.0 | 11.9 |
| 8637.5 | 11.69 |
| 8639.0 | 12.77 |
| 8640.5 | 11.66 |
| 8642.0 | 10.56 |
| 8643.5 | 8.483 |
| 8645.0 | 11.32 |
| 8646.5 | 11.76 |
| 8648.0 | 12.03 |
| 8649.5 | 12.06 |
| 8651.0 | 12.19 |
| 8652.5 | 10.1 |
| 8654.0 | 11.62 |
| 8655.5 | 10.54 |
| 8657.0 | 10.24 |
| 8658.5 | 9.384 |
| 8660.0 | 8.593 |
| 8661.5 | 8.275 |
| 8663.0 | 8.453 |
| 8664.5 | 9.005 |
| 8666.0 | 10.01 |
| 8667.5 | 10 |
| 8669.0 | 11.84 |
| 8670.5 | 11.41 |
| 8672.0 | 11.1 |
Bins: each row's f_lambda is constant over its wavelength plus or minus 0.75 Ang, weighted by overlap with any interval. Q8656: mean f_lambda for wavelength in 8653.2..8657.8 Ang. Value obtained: 10.8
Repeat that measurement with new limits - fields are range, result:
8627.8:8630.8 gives 11.9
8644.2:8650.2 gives 11.8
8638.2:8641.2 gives 12.2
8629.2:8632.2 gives 11.5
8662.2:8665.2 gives 8.72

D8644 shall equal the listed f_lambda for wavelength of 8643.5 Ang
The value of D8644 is 8.483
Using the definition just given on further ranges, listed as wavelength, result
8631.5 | 11.38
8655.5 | 10.54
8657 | 10.24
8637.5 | 11.69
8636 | 11.9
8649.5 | 12.06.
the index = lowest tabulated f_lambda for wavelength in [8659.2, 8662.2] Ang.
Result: 8.275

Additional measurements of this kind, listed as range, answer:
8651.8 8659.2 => 9.384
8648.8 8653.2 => 10.1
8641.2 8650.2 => 8.483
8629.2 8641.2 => 10.82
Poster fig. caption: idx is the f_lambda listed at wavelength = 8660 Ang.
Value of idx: 8.593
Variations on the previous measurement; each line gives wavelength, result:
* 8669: 11.84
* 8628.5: 12.24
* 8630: 11.68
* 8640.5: 11.66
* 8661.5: 8.275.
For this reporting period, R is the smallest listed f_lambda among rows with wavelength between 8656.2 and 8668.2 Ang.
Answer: 8.275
